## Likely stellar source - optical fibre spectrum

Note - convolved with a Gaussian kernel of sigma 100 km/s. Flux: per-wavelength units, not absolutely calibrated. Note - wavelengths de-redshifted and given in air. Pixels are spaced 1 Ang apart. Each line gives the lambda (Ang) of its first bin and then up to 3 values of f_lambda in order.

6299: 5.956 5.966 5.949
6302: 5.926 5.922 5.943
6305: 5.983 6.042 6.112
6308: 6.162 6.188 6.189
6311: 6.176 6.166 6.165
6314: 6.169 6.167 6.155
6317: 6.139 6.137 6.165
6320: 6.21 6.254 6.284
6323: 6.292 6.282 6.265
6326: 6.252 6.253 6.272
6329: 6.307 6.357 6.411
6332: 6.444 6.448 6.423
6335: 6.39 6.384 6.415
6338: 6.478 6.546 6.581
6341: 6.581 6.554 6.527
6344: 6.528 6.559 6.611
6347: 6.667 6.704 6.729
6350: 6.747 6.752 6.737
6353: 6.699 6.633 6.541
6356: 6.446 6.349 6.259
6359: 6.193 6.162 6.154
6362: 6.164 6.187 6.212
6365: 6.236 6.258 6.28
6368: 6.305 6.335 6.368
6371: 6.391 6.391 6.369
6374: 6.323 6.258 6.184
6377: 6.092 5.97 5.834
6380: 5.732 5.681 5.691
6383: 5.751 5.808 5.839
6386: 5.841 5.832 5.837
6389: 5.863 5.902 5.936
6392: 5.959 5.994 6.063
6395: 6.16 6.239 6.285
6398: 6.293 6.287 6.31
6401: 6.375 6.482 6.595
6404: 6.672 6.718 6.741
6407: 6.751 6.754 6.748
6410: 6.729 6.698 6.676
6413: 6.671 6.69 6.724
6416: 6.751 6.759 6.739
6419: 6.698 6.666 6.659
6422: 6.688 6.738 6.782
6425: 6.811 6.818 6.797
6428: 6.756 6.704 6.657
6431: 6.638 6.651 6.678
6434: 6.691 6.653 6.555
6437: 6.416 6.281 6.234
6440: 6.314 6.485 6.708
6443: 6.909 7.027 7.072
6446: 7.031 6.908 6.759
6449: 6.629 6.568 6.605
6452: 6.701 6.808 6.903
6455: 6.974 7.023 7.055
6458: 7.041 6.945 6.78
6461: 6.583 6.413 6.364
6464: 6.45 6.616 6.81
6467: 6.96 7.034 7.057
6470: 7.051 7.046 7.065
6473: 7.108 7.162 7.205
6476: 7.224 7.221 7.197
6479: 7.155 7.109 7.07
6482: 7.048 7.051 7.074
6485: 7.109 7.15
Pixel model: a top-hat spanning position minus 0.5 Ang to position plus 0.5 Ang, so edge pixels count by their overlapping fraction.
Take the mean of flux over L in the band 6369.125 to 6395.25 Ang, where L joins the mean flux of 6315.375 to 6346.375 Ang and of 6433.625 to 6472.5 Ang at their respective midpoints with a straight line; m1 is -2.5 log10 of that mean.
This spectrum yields 0.09 mag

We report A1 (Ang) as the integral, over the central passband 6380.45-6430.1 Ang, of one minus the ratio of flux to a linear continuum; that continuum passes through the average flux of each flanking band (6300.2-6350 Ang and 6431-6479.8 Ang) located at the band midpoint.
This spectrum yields 1.6 Ang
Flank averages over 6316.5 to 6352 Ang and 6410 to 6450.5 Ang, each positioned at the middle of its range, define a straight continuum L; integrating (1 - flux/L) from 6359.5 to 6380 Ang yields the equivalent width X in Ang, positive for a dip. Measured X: 1.0 Ang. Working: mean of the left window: 6.43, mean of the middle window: 6.21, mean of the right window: 6.69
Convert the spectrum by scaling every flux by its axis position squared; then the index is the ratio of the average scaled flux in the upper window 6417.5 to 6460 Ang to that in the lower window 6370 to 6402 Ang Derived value 1.1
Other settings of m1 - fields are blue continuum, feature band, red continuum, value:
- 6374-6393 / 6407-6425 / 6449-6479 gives -0.07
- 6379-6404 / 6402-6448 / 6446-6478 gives -0.04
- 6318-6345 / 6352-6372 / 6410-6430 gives 0.03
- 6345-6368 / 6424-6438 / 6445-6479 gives 0.01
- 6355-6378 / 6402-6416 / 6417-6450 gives -0.03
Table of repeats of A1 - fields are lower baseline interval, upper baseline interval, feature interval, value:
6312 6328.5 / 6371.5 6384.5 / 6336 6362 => -1.7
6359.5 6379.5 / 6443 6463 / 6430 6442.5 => 0.3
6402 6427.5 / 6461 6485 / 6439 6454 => 0.3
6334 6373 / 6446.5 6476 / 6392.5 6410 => 0.5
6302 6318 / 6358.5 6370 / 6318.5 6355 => -1.8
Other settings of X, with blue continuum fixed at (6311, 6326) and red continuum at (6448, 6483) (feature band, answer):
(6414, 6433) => 0.0 Ang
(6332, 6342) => -0.3 Ang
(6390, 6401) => 0.7 Ang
